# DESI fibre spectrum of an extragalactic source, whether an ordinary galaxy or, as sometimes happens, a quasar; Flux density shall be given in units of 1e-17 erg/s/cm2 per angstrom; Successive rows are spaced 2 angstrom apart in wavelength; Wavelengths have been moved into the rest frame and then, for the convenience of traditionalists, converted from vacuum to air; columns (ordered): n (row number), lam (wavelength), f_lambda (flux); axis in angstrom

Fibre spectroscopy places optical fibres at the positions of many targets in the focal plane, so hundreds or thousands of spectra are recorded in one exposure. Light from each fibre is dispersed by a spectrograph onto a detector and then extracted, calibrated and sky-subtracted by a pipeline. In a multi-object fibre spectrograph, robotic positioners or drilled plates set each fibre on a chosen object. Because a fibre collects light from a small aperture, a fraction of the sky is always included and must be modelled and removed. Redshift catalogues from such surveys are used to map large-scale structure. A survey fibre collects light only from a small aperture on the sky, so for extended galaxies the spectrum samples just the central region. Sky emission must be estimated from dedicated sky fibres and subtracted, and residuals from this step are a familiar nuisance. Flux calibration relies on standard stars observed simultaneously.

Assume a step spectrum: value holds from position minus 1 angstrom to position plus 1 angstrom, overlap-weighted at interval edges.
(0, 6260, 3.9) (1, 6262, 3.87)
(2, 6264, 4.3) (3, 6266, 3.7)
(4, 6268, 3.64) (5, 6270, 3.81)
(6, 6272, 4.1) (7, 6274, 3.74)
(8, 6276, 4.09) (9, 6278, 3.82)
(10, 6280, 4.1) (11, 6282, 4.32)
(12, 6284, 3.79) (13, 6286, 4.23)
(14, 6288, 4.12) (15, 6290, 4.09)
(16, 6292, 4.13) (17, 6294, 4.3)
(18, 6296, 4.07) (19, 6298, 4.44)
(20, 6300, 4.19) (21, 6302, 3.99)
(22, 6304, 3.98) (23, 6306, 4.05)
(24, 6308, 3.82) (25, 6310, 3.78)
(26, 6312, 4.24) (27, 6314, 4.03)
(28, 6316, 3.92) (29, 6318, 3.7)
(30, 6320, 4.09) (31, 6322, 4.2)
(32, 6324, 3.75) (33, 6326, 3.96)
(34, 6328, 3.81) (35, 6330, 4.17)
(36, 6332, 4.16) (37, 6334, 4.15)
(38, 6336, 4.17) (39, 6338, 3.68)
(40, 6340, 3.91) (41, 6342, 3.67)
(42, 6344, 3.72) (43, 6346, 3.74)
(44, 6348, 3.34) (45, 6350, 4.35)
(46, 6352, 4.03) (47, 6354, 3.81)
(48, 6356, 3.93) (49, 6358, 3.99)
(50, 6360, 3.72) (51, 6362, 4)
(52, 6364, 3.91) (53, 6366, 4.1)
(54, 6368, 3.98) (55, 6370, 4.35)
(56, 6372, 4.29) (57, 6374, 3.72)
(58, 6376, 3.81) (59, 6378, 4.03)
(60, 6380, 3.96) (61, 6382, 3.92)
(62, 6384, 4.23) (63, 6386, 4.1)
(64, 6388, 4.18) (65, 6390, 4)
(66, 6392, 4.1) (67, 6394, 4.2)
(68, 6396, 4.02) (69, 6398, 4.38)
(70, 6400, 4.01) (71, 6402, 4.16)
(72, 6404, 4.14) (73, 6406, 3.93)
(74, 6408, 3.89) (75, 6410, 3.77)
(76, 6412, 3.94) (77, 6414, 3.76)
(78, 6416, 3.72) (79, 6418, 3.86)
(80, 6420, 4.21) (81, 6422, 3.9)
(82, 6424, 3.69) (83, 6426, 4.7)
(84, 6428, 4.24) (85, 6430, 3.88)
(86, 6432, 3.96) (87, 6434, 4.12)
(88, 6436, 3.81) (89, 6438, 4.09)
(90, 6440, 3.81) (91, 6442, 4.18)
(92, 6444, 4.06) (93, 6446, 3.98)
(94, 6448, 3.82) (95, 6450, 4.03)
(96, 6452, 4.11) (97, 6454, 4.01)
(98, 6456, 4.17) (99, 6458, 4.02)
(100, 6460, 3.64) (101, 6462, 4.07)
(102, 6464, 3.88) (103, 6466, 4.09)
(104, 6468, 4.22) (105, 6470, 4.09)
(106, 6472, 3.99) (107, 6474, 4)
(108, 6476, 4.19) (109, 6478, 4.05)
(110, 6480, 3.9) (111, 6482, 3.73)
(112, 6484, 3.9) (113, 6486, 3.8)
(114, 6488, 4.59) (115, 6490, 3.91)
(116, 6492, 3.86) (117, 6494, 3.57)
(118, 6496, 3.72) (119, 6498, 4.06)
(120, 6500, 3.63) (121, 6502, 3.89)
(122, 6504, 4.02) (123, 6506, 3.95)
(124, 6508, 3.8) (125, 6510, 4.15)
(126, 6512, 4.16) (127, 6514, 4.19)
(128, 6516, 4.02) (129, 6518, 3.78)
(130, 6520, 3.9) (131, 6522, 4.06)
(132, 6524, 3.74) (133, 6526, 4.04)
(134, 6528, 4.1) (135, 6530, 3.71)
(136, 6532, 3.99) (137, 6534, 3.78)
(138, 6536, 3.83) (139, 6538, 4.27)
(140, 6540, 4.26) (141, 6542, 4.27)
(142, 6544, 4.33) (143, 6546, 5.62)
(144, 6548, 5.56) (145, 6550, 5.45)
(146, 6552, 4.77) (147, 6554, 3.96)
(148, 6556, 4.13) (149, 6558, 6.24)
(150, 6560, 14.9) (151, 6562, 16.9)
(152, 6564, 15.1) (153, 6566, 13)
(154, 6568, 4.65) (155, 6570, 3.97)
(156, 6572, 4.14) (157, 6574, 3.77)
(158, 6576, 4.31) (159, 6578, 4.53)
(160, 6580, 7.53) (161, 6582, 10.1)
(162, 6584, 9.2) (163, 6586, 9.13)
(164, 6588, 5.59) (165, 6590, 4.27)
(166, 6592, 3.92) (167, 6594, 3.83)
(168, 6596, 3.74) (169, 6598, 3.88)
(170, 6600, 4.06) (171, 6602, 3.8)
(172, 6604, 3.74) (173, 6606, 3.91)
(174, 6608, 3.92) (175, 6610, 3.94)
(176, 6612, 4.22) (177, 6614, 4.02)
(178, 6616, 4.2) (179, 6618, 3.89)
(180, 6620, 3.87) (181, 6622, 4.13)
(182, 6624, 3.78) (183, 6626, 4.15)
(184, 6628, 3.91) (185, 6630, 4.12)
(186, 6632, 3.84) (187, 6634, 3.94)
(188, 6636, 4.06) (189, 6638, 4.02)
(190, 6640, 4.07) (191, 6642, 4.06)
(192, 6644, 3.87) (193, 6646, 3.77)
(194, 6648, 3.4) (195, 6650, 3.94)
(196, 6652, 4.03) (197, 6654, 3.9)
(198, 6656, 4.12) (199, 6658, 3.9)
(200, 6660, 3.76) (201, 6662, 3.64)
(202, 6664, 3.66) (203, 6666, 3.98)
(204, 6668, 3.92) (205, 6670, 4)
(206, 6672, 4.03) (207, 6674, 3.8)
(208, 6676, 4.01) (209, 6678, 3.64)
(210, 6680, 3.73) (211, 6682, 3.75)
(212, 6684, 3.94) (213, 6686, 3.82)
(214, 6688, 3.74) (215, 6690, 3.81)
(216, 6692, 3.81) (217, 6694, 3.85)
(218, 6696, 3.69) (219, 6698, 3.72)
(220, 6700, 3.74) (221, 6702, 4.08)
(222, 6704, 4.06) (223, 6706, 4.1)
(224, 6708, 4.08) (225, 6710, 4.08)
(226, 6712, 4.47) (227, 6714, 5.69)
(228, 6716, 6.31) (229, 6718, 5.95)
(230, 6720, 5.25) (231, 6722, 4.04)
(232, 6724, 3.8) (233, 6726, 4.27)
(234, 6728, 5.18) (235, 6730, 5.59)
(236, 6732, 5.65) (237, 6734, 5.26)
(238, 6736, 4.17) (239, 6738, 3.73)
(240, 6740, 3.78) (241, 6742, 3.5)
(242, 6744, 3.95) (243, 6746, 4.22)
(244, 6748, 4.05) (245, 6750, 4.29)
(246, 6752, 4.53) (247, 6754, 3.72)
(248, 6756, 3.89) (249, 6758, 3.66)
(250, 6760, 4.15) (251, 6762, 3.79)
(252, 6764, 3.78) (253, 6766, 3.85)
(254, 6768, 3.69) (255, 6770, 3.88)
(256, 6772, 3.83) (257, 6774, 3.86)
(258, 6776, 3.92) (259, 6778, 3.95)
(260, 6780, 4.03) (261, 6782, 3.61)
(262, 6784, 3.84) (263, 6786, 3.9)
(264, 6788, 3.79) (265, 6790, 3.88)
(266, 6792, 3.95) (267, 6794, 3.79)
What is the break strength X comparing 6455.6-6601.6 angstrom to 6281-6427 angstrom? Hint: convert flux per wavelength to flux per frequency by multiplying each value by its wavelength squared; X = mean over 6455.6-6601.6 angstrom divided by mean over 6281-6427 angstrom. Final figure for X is 1.32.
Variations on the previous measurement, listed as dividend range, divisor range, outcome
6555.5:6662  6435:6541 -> 1.37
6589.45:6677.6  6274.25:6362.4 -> 1.09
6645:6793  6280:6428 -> 1.14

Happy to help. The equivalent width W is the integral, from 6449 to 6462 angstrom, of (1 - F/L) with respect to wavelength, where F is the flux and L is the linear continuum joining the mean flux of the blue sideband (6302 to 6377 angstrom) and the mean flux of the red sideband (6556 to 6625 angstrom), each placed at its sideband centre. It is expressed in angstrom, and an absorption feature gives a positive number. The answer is 2.3 angstrom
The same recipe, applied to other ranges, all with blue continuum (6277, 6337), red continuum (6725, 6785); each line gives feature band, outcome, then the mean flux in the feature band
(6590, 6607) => 0.88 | 3.88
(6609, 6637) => 0.65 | 4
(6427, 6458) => 0.42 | 4.02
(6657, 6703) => 3.16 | 3.83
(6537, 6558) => -3.33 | 4.74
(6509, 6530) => 0.44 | 4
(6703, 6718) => -2.39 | 4.77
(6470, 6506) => 1.28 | 3.94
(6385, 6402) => -0.25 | 4.13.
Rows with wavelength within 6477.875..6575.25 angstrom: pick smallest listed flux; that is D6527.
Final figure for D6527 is 3.57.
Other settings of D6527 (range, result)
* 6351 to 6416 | 3.72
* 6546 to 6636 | 3.74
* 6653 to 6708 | 3.64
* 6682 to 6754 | 3.5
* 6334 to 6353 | 3.34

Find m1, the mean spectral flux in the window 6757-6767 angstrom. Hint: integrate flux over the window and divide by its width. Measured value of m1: 3.85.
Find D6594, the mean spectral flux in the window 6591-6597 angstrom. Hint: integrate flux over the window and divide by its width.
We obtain 3.83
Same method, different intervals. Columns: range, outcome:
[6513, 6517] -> 4.11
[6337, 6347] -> 3.74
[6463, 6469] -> 4.06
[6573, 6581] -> 5.04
